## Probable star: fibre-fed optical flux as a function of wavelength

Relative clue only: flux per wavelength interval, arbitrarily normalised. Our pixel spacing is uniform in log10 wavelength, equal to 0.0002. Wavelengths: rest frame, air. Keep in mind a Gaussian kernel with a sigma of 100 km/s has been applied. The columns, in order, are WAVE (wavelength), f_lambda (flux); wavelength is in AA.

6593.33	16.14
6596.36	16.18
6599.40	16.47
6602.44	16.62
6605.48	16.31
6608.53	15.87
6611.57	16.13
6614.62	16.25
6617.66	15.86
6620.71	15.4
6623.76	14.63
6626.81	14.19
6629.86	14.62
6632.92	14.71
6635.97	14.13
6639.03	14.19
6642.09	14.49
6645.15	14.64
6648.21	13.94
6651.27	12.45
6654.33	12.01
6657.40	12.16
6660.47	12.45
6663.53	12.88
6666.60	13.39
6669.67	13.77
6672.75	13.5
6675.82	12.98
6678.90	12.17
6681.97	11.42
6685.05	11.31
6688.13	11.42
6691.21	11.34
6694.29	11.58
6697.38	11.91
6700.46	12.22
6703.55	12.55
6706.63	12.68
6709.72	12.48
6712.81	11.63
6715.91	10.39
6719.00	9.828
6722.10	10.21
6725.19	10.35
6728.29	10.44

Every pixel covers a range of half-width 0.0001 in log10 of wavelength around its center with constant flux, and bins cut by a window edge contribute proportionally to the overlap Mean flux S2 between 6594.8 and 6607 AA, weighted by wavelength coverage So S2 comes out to 16.4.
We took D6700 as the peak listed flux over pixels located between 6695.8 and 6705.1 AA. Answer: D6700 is 12.55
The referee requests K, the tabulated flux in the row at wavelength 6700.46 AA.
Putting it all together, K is 12.22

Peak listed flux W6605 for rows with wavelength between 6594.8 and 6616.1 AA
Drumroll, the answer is 16.62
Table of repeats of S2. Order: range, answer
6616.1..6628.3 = 15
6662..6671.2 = 13.4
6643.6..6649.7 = 14.3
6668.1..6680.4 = 13.1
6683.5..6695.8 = 11.4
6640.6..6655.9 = 13.5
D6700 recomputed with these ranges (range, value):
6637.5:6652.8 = 14.64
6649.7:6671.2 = 13.77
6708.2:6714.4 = 12.48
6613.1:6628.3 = 16.25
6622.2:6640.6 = 14.71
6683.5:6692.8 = 11.42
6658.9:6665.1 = 12.88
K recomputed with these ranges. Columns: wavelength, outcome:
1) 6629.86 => 14.62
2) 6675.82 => 12.98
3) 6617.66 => 15.86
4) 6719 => 9.828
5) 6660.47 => 12.45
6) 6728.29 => 10.44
